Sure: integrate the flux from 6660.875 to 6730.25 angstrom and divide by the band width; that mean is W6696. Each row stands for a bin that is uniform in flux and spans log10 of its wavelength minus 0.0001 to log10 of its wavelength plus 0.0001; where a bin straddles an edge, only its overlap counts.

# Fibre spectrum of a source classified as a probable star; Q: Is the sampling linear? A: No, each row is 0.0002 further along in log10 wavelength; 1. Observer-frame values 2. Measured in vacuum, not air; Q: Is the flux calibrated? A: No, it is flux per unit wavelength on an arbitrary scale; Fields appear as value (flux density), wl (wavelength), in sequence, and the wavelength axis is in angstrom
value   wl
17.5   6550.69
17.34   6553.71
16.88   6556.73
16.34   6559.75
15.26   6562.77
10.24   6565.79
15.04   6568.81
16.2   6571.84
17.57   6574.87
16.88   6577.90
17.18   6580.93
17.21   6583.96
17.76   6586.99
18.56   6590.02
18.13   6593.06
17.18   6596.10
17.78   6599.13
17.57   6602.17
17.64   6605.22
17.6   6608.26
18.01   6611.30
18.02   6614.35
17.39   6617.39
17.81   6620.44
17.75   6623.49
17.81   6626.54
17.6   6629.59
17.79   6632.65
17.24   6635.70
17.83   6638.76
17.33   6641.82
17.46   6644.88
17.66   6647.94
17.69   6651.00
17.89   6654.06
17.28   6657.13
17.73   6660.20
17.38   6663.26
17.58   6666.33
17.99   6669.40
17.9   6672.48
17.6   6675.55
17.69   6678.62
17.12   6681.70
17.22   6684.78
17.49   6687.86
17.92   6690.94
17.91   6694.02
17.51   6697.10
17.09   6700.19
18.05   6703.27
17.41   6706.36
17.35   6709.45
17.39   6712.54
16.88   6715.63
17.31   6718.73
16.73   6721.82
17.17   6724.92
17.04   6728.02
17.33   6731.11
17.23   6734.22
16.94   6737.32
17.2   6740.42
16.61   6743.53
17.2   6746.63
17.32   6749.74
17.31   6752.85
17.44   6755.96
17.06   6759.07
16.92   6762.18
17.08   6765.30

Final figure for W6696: 17.4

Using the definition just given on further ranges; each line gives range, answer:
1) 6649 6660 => 17.6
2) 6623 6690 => 17.6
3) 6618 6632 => 17.7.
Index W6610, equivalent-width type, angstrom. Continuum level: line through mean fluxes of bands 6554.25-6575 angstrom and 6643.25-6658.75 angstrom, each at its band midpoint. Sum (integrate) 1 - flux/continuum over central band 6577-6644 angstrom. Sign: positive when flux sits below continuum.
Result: -4.6 angstrom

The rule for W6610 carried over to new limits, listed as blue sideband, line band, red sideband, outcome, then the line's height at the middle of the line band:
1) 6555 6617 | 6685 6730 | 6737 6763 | -0.81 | 17.1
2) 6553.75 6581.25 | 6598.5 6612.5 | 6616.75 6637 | -0.62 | 17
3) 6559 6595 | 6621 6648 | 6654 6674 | -0.61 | 17.2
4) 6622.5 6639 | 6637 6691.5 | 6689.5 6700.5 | 0.21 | 17.7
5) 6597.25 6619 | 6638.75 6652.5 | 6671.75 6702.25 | 0.05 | 17.6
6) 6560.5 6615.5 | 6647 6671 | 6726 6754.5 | -0.93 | 17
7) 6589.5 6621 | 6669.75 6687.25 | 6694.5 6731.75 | -0.10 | 17.4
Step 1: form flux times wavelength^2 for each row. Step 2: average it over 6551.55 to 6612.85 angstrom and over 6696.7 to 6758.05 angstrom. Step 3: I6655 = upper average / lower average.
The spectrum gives 1.1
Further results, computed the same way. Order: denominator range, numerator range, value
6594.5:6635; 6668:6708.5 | 1.02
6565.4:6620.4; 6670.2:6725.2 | 1.05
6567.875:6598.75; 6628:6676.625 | 1.04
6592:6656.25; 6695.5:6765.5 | 1.01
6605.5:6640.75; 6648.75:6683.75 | 1.01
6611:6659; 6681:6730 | 1.00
